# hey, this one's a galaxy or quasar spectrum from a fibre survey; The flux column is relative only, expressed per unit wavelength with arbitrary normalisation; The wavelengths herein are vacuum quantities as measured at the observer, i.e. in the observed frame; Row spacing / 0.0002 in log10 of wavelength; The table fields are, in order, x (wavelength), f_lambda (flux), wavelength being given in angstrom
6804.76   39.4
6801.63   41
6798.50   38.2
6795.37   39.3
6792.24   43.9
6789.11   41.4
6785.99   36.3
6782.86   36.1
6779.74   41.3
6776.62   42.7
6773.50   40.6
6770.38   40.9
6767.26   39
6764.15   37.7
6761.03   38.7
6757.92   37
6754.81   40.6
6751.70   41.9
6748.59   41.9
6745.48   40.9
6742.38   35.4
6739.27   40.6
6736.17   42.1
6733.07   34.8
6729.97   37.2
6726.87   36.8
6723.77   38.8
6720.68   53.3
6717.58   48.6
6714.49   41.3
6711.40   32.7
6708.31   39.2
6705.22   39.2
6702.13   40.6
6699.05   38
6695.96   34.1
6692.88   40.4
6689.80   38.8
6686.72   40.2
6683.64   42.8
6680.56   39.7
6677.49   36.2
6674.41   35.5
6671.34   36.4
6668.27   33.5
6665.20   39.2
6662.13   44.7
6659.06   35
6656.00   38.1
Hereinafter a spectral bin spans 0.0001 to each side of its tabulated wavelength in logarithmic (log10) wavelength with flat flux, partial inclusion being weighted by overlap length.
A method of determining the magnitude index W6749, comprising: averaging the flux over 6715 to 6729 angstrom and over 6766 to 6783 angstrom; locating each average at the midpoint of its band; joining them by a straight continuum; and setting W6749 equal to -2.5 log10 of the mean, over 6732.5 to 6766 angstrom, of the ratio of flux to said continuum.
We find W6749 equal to 0.07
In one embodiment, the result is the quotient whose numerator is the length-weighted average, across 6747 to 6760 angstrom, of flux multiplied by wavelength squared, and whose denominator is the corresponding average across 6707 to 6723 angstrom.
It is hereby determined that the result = 0.95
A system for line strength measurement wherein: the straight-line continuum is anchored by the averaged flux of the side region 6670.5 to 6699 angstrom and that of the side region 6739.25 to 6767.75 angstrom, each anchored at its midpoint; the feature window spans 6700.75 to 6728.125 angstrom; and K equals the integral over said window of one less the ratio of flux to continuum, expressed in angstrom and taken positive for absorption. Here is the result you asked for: -1.8 angstrom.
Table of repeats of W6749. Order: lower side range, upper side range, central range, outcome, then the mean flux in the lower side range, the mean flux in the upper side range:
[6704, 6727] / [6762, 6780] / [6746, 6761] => 0.01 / 41.5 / 40.2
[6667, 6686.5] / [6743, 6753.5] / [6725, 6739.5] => 0.06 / 37.6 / 41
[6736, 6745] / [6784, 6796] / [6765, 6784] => -0.01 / 39.1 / 40.1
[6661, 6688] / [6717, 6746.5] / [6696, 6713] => 0.06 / 38.6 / 40.6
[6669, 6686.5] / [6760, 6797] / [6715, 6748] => -0.05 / 38.1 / 39.8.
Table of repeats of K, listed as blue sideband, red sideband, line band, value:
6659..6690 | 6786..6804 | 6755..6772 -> 0.44 angstrom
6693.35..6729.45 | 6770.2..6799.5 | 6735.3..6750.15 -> 0.01 angstrom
